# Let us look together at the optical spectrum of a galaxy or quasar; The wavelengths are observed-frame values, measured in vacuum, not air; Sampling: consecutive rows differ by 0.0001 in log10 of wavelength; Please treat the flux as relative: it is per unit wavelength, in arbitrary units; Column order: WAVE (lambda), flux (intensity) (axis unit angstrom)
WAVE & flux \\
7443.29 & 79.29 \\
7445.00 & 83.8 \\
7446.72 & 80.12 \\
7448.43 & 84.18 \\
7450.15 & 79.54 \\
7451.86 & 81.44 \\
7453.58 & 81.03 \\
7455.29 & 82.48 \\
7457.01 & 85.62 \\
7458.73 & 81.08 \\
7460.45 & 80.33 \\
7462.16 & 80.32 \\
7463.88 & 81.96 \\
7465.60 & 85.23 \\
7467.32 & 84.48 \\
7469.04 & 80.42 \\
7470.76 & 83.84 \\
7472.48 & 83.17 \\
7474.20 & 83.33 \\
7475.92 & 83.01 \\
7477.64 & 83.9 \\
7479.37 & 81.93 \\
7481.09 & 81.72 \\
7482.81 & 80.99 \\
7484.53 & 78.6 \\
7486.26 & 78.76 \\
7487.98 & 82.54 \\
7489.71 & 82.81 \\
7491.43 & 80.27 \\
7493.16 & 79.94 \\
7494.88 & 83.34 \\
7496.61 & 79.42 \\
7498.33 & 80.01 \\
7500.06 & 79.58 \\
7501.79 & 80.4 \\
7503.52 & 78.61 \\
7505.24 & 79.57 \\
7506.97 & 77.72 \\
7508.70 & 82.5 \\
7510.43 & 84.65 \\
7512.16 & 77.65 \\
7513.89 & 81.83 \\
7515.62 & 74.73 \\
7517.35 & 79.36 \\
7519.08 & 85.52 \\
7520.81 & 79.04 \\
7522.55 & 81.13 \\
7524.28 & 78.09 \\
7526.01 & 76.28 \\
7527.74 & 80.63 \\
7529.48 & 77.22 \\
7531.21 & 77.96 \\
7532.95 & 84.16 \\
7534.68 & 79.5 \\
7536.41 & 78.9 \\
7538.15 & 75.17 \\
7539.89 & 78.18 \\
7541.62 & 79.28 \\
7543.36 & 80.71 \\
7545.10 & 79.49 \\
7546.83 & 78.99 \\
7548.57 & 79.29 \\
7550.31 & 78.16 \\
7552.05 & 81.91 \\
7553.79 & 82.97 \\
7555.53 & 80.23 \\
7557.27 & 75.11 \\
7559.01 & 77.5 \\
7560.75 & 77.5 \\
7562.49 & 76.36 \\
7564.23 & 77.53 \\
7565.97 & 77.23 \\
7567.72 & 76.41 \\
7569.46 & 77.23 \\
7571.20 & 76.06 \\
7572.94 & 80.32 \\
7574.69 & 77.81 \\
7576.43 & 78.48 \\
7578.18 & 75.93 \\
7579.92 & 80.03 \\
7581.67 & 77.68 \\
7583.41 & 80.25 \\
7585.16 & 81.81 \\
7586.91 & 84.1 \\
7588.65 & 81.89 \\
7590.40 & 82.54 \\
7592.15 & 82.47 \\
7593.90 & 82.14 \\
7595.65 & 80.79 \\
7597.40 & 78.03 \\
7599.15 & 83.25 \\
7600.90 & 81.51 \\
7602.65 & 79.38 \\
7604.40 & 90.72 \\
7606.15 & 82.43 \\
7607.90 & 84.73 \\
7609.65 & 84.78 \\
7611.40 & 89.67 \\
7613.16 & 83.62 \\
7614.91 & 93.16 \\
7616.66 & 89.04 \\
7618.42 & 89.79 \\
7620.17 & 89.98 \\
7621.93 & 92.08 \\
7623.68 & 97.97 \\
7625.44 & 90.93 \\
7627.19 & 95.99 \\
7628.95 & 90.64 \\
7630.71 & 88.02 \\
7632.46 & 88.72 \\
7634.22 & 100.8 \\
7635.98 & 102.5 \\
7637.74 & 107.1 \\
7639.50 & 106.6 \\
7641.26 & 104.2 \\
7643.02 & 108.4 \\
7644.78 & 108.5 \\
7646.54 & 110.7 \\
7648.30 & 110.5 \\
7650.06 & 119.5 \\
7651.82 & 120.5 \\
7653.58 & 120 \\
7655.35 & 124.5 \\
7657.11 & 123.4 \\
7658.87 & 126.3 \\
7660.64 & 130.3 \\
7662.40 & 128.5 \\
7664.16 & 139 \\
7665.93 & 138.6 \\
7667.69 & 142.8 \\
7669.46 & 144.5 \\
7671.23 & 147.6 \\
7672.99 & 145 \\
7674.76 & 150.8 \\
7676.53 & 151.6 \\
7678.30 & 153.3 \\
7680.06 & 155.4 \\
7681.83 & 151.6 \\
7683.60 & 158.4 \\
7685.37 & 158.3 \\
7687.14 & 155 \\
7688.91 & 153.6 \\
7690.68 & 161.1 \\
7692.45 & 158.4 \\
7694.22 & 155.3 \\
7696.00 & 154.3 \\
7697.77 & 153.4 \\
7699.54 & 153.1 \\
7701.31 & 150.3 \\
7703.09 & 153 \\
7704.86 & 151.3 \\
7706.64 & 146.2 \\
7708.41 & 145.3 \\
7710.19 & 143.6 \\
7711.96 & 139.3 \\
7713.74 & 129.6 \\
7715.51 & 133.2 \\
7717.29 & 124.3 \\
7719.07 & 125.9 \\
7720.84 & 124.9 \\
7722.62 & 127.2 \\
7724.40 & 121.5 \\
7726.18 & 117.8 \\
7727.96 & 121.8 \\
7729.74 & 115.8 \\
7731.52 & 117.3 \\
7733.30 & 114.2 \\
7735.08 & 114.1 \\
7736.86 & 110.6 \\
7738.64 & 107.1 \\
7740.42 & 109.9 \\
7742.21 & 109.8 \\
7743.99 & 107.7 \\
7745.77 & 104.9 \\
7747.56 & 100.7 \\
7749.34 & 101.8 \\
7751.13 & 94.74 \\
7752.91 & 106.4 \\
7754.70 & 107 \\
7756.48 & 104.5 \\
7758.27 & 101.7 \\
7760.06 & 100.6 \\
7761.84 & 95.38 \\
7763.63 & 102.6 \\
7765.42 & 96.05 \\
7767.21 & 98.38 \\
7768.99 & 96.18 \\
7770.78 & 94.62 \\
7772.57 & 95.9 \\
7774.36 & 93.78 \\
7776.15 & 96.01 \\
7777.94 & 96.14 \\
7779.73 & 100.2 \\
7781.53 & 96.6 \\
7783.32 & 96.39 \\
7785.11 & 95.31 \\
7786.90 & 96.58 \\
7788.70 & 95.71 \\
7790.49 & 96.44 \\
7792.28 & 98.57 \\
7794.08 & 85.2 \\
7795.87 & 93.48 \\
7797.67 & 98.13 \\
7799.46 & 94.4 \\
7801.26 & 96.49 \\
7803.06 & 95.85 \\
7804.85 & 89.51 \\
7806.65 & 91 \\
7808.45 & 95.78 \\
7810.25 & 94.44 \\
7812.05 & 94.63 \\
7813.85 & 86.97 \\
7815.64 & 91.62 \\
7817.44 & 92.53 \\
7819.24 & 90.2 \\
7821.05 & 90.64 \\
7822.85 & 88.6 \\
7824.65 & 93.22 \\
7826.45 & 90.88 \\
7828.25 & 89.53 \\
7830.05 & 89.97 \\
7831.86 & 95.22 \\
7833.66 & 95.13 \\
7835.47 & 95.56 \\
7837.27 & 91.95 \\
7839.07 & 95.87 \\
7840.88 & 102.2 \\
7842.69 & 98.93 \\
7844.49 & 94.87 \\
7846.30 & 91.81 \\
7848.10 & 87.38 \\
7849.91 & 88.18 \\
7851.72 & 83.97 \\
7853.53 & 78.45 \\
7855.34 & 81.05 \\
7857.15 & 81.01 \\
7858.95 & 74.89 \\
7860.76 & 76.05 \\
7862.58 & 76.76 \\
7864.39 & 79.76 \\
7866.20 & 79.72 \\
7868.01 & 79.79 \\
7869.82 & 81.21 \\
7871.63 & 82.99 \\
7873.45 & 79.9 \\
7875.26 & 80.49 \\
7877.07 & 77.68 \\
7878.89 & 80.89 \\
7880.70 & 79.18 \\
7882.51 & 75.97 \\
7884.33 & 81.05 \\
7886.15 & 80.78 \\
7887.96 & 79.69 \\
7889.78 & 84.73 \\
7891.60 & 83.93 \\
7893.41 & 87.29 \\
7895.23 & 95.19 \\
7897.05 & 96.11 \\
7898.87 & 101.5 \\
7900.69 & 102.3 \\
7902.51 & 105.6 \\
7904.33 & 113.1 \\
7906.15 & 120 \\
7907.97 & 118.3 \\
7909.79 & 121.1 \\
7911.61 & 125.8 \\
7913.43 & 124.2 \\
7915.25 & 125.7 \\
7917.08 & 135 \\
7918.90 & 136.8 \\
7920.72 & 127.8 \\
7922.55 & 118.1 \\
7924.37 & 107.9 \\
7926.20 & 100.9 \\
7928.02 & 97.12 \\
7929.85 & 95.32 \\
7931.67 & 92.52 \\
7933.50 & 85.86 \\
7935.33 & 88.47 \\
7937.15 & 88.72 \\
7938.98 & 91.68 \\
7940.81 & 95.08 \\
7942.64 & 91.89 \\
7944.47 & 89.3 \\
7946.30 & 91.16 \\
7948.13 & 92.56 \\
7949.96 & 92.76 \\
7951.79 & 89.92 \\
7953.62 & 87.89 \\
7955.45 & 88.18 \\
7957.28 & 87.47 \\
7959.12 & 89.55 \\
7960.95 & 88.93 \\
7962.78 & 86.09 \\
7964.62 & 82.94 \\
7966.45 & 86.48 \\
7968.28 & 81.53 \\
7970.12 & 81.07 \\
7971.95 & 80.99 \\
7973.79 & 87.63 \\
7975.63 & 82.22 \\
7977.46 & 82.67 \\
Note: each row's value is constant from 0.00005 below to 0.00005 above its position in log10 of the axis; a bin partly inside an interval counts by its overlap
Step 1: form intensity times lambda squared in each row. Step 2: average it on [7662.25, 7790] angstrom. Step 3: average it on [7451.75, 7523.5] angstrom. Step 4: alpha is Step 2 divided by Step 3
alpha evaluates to 1.62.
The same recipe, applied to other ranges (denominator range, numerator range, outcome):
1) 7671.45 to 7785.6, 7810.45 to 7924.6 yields 0.79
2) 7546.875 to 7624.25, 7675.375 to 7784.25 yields 1.56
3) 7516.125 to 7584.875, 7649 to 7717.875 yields 1.88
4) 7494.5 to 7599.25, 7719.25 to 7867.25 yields 1.30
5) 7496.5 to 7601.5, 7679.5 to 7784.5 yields 1.61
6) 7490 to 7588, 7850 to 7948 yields 1.31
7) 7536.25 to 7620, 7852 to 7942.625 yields 1.27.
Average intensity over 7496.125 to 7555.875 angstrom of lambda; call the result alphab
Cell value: 79.7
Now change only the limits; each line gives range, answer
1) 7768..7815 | 94.8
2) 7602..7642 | 92.3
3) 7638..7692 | 135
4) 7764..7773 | 96.6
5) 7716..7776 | 108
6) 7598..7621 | 86.2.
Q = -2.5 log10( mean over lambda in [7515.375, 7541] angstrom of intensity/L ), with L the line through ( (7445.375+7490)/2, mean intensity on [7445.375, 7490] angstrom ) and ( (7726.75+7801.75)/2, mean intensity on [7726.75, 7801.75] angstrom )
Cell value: 0.09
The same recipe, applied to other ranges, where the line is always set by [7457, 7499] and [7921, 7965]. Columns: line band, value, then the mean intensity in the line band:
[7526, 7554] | 0.05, 79.3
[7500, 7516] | 0.04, 79.9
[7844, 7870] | 0.11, 82.1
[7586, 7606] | 0.03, 82.4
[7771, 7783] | -0.08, 96.3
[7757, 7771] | -0.11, 98.5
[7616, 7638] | -0.10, 93.8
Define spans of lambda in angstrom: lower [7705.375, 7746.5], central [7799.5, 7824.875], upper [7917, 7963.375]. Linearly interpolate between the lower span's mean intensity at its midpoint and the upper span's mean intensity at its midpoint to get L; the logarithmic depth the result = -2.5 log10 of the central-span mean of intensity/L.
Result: 0.21 mag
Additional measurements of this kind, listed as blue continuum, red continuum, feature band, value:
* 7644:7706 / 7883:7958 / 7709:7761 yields 0.15 mag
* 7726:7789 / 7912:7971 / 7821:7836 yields 0.10 mag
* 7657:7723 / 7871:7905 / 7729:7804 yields 0.21 mag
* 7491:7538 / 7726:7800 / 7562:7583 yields 0.10 mag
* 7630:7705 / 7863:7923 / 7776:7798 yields 0.20 mag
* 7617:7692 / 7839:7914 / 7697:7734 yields -0.17 mag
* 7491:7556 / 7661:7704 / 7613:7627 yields 0.32 mag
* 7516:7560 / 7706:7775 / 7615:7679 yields -0.18 mag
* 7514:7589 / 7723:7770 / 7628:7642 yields -0.08 mag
